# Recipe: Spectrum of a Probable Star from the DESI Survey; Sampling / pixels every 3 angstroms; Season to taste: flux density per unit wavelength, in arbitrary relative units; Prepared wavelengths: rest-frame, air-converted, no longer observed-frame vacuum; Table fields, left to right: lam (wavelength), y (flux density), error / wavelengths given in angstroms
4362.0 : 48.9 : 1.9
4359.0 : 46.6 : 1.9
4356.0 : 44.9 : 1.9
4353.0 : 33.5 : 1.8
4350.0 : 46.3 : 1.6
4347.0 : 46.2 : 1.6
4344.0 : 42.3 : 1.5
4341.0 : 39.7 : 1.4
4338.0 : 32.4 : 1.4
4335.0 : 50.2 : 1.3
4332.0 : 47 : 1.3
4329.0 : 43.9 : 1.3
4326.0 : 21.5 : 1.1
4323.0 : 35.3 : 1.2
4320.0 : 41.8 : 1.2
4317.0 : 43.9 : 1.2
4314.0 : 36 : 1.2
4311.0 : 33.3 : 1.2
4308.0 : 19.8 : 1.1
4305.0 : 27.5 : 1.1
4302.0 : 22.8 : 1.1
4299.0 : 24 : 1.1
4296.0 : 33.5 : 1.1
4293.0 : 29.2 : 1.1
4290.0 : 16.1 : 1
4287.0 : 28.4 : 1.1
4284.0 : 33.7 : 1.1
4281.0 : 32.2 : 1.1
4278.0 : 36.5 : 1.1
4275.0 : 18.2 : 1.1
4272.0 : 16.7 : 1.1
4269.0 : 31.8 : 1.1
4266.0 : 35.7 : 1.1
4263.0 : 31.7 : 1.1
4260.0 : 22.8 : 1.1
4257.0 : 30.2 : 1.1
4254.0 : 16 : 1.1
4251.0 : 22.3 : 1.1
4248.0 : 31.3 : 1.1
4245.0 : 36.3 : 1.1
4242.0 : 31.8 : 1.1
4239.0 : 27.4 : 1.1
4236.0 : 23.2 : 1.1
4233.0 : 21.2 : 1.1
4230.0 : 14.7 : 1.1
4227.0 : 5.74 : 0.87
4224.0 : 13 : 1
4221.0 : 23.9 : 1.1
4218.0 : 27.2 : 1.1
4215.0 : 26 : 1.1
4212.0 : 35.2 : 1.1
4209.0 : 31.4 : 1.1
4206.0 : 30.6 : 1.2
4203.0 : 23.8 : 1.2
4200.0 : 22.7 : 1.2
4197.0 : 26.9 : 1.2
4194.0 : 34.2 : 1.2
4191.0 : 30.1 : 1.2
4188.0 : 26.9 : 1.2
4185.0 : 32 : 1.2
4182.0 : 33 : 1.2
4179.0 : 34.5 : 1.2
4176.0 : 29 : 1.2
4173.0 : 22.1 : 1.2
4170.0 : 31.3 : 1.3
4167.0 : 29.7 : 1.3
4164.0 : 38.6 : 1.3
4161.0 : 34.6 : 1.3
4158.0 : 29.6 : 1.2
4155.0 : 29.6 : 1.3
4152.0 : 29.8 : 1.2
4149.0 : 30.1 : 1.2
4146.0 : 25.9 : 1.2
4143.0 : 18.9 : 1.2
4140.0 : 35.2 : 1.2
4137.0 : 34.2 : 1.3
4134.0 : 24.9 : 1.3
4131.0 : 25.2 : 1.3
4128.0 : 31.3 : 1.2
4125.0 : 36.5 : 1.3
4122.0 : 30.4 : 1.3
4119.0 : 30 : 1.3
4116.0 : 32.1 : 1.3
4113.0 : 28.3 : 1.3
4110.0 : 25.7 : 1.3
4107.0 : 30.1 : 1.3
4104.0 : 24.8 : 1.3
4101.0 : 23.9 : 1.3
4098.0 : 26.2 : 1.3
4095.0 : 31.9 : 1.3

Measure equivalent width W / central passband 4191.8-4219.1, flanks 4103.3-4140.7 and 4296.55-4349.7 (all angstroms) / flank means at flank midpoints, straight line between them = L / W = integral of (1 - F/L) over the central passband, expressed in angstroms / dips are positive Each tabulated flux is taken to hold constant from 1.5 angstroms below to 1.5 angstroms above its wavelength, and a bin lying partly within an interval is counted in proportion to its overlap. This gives 3.1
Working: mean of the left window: 29.9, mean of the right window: 35.9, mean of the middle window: 28.7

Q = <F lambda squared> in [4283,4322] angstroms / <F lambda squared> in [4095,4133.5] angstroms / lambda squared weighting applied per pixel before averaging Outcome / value 1.14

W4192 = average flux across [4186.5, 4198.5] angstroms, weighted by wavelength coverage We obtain 29.5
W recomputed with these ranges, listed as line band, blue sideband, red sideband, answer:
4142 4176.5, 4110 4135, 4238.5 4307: -0.09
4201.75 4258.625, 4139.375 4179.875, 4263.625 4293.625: 7.66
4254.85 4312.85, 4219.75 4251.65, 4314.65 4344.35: 6.68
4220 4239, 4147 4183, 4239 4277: 7.18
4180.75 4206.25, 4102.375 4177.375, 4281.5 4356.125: 1.86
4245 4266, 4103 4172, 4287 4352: 3.71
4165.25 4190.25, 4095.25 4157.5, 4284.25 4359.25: 0.44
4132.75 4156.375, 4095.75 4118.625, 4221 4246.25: -2.54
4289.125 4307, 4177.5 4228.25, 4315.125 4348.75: 5.42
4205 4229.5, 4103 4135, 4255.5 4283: 4.38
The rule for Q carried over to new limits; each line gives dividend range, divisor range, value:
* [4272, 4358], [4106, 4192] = 1.23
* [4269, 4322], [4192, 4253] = 1.19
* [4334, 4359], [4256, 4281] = 1.55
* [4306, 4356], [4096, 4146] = 1.49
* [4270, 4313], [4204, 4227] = 1.10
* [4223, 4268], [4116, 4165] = 0.85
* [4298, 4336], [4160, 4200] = 1.20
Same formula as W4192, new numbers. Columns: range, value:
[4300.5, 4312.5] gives 25.8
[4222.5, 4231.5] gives 11.1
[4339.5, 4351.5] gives 43.6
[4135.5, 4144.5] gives 29.4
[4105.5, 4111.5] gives 27.9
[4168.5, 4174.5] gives 26.7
